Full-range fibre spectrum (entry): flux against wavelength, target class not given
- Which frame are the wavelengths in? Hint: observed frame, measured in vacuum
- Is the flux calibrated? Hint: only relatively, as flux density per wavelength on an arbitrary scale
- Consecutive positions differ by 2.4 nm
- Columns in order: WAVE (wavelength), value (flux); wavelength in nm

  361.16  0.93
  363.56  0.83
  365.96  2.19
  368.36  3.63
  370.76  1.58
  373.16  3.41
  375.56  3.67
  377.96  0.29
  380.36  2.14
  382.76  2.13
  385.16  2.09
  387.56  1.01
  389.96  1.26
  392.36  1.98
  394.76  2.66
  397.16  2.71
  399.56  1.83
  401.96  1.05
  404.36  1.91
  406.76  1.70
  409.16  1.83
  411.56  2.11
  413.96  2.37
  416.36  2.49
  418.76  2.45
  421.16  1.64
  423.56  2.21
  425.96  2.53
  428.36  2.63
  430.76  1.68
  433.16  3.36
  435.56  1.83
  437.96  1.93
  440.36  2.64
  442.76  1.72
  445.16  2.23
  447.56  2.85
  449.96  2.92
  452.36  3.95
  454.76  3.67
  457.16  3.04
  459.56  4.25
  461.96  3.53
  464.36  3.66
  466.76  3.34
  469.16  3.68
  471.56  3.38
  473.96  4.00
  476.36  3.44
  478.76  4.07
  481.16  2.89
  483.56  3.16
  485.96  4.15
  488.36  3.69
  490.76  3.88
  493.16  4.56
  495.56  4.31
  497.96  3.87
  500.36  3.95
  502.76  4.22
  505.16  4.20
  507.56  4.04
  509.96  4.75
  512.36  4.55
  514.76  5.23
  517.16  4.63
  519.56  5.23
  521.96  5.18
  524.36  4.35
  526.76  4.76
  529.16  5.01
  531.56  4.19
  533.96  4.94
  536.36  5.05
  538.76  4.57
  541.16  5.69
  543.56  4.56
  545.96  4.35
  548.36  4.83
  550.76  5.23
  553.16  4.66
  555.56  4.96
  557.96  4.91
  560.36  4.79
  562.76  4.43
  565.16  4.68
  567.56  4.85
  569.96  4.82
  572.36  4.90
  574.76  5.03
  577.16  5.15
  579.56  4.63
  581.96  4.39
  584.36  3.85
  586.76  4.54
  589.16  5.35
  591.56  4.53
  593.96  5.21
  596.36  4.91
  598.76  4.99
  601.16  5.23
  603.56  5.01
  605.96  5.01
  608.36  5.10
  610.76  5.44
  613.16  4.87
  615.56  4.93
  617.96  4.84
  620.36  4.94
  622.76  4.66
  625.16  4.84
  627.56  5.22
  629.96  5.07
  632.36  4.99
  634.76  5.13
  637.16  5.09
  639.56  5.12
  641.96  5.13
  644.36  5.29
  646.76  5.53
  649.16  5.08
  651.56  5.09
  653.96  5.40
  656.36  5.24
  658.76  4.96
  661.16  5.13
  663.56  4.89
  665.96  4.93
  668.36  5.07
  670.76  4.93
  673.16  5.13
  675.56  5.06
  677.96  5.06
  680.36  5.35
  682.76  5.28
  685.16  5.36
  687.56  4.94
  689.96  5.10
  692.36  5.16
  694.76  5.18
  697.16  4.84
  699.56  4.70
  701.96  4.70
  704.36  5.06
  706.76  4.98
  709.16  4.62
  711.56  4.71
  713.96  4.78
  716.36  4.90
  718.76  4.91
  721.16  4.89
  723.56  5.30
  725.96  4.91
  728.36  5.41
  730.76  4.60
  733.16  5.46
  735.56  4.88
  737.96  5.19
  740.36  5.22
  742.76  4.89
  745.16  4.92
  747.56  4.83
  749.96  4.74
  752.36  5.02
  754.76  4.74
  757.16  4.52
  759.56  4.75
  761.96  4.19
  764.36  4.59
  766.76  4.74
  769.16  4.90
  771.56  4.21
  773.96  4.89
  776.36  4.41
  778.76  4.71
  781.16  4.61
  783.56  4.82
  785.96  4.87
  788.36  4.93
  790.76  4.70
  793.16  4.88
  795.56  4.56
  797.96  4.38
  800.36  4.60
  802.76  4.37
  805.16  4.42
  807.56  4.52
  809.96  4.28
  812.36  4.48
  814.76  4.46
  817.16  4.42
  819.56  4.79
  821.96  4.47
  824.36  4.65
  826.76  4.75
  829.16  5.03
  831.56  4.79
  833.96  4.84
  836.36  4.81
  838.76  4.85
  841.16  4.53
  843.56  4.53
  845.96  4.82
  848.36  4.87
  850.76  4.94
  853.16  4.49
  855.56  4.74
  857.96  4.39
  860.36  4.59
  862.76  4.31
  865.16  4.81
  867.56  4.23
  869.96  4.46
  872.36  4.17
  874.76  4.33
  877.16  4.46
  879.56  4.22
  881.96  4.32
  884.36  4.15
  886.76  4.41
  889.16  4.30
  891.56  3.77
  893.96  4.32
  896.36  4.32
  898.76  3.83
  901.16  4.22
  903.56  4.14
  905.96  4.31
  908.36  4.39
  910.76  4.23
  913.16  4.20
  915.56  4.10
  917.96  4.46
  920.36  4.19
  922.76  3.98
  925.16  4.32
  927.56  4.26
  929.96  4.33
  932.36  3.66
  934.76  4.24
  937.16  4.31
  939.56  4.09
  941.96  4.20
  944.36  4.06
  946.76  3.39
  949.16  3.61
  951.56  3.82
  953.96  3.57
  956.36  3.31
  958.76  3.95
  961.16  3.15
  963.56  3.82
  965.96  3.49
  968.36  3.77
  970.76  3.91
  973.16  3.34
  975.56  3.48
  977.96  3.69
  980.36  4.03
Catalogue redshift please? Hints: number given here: 0.124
